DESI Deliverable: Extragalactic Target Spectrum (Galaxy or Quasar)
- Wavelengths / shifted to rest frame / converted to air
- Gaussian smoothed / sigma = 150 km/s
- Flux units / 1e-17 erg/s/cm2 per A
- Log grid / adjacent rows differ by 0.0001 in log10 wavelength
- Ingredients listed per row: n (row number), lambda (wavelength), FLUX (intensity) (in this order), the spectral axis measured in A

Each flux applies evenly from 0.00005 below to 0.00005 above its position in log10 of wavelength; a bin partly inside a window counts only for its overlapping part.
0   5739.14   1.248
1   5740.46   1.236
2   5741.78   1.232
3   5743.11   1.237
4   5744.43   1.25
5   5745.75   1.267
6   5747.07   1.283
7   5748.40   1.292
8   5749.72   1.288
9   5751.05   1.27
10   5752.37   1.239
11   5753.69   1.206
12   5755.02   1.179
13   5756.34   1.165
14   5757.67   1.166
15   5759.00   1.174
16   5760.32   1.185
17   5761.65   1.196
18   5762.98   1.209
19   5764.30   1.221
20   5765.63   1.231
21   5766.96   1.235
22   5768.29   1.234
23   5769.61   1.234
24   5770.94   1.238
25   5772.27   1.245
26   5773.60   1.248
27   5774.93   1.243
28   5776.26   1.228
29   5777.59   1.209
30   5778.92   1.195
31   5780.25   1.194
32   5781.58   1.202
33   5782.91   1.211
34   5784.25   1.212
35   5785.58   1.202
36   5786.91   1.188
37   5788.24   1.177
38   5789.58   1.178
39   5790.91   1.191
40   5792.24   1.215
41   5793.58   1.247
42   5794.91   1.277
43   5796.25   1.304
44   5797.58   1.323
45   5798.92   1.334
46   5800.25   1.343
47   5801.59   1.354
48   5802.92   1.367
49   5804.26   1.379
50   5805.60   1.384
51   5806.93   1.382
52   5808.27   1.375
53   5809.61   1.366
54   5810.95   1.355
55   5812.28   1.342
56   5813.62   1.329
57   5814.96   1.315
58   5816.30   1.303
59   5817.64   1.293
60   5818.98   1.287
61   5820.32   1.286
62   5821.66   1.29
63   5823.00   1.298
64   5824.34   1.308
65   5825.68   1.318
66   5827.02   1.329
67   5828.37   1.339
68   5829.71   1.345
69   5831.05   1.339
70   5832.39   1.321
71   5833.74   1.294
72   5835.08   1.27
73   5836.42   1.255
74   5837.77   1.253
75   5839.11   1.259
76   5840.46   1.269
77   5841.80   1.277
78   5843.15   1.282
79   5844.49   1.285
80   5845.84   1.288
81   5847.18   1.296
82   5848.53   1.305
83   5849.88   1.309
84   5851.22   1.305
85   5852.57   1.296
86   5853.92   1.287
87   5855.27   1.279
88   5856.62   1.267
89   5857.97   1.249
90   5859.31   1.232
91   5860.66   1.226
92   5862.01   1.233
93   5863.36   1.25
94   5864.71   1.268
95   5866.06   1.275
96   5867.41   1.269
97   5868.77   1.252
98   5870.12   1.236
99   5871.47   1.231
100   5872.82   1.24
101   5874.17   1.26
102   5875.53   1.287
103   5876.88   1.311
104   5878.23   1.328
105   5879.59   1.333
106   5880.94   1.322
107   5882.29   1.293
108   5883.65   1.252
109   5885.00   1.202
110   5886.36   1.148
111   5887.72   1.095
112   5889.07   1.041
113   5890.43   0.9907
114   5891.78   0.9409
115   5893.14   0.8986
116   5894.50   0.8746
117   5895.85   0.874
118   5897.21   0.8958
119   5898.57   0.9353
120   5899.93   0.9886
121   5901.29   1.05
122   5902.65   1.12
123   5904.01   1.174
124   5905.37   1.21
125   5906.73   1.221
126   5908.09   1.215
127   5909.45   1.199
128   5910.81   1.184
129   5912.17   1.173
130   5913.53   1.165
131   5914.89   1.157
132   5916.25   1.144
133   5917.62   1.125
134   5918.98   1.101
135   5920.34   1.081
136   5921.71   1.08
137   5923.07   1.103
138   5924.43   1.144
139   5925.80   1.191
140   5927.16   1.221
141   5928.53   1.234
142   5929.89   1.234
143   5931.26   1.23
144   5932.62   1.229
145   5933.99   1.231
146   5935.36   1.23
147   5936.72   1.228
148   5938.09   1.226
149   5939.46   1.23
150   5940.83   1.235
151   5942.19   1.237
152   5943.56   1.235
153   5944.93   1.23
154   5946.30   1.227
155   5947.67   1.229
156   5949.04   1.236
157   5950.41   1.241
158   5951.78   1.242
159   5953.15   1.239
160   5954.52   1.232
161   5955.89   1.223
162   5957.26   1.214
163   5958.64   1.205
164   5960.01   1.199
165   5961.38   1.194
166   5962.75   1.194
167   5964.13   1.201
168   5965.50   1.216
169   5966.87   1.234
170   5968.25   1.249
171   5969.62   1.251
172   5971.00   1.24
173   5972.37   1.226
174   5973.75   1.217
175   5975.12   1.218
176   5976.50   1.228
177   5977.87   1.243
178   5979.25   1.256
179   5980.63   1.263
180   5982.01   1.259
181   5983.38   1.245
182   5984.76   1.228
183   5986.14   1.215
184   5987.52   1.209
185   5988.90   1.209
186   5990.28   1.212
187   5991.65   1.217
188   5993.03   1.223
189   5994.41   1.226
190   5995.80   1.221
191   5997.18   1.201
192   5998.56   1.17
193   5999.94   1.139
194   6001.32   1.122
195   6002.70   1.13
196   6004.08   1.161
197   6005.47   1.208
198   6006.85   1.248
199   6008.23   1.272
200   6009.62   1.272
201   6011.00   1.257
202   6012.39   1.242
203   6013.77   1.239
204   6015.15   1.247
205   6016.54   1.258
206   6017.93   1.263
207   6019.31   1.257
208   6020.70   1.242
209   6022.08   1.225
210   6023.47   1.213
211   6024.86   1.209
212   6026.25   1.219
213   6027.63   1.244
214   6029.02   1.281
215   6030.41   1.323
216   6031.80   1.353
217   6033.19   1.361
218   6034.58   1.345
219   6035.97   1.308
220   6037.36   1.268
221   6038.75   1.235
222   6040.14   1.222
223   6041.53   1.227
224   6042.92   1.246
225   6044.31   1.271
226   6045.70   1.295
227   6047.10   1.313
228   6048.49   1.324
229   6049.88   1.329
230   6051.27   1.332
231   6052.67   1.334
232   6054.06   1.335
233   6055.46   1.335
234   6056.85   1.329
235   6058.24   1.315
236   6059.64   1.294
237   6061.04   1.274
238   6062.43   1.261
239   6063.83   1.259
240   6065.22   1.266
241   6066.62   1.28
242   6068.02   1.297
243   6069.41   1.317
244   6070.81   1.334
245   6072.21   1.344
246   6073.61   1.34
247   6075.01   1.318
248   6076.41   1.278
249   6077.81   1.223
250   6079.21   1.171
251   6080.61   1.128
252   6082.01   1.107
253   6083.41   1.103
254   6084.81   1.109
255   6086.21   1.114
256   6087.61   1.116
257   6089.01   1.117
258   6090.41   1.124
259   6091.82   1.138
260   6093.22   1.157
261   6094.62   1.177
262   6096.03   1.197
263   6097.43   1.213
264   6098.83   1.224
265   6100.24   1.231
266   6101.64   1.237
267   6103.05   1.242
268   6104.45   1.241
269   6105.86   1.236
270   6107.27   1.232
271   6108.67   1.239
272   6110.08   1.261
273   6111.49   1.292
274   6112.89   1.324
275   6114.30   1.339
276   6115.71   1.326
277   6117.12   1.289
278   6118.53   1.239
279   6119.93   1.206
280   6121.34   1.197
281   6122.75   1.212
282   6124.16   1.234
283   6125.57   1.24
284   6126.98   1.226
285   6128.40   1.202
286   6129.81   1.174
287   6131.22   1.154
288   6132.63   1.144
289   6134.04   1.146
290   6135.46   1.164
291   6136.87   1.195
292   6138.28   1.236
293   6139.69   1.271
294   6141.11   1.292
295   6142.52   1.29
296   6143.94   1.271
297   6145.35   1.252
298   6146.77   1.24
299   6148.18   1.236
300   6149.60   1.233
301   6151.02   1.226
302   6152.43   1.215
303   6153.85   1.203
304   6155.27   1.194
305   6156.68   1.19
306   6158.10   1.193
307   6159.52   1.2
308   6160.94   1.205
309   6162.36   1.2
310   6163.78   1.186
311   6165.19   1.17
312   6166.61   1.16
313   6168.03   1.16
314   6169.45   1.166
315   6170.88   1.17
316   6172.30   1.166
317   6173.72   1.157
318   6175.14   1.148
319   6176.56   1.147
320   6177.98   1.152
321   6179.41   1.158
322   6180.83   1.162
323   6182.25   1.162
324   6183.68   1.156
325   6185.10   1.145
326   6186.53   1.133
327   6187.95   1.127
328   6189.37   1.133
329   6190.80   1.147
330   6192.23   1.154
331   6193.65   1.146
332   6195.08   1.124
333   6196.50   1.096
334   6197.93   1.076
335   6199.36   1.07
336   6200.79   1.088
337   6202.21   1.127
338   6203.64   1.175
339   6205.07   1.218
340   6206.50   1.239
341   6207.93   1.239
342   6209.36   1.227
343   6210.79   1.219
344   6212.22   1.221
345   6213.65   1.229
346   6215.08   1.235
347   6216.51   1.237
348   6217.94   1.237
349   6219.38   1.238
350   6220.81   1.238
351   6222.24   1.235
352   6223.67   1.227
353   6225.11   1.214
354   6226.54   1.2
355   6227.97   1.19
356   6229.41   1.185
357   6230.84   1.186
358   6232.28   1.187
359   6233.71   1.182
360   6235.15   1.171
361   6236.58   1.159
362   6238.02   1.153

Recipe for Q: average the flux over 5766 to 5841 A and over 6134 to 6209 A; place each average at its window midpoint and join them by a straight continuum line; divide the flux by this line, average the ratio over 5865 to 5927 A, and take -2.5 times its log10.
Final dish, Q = 0.097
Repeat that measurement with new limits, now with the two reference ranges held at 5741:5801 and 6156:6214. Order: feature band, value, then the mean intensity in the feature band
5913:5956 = 0.00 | 1.2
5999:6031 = -0.03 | 1.23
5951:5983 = -0.03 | 1.23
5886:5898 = 0.24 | 0.968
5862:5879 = -0.04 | 1.27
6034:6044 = -0.07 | 1.26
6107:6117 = -0.10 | 1.29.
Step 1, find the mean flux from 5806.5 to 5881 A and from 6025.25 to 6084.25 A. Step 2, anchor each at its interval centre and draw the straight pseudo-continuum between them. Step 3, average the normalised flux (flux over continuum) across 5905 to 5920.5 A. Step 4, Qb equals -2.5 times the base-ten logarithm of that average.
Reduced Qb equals 0.11 mag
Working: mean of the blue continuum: 1.29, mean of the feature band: 1.17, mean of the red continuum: 1.28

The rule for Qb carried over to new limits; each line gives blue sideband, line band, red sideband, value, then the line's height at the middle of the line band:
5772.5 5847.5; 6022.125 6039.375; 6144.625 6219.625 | -0.048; 1.22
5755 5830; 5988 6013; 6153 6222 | 0.010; 1.22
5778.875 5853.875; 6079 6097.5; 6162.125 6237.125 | 0.066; 1.21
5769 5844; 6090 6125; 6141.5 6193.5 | -0.030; 1.2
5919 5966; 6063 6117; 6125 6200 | -0.035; 1.19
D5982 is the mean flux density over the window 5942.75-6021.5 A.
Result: 1.22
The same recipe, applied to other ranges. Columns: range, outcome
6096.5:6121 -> 1.26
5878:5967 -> 1.17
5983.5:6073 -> 1.26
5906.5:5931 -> 1.17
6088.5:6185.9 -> 1.21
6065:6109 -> 1.21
